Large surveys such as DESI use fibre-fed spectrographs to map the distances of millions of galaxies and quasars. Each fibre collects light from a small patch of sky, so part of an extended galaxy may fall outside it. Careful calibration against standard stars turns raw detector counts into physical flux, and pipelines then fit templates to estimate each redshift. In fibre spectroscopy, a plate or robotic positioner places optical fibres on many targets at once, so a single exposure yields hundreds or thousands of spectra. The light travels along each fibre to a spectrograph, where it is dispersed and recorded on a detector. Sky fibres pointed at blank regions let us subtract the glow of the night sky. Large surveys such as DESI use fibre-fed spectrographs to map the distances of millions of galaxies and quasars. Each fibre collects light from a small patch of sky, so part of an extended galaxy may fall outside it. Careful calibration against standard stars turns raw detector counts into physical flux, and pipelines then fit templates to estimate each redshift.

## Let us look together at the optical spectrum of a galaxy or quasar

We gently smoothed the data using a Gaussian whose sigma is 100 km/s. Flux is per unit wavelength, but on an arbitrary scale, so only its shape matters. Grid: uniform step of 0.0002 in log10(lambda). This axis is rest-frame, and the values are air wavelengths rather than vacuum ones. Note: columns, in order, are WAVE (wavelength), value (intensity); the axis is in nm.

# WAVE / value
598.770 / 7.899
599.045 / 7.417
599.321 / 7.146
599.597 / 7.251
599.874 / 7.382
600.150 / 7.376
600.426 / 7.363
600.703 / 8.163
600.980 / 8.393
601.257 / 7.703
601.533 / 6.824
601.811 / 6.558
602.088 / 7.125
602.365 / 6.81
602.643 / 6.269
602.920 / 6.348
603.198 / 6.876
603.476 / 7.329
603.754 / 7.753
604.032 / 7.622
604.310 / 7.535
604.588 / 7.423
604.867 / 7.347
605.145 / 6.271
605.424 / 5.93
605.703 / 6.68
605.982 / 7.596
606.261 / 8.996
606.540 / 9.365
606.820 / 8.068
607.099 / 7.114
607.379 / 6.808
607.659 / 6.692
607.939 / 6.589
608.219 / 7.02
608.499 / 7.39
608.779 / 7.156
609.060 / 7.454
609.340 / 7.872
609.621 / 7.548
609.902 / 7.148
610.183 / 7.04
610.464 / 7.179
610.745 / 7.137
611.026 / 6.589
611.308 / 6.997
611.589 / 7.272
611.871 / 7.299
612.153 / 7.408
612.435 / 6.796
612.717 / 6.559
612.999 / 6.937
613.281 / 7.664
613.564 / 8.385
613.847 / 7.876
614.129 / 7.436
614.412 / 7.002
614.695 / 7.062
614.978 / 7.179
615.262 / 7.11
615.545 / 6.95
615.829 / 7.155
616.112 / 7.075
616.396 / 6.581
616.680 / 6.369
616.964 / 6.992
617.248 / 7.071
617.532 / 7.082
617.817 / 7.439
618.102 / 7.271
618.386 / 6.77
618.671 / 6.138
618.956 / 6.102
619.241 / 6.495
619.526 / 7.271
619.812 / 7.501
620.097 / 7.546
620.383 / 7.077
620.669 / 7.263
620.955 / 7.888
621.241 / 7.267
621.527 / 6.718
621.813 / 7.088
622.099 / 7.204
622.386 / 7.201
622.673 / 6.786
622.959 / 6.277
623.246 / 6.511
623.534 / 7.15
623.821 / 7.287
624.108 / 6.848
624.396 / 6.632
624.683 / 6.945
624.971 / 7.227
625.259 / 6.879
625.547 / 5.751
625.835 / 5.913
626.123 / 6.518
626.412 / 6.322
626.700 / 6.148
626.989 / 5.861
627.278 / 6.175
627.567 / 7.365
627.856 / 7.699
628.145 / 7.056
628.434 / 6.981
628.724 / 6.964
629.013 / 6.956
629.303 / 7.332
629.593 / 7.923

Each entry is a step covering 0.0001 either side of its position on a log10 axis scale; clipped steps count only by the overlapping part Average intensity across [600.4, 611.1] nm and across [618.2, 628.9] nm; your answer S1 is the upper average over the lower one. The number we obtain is 0.94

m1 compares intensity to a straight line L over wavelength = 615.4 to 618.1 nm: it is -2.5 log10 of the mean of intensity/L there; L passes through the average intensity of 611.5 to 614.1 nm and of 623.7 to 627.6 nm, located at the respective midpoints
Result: 0.02 mag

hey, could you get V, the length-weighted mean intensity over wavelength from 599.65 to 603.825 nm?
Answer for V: 7.21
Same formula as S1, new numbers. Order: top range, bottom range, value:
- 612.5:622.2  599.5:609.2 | 0.98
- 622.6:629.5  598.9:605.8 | 0.94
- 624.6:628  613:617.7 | 0.91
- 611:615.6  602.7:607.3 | 0.98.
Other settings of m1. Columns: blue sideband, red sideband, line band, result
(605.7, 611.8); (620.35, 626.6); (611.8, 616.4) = -0.01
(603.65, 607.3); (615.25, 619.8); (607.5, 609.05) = 0.05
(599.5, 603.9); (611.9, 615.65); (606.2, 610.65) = -0.03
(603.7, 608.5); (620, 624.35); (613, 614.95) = -0.04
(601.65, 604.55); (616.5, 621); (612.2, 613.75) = -0.04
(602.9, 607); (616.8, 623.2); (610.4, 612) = 0.03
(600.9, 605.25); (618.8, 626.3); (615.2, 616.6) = 0.01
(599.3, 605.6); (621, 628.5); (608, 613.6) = -0.03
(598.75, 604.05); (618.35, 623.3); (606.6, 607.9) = -0.01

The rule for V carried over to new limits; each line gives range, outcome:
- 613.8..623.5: 7.01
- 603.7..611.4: 7.29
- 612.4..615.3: 7.3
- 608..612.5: 7.2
